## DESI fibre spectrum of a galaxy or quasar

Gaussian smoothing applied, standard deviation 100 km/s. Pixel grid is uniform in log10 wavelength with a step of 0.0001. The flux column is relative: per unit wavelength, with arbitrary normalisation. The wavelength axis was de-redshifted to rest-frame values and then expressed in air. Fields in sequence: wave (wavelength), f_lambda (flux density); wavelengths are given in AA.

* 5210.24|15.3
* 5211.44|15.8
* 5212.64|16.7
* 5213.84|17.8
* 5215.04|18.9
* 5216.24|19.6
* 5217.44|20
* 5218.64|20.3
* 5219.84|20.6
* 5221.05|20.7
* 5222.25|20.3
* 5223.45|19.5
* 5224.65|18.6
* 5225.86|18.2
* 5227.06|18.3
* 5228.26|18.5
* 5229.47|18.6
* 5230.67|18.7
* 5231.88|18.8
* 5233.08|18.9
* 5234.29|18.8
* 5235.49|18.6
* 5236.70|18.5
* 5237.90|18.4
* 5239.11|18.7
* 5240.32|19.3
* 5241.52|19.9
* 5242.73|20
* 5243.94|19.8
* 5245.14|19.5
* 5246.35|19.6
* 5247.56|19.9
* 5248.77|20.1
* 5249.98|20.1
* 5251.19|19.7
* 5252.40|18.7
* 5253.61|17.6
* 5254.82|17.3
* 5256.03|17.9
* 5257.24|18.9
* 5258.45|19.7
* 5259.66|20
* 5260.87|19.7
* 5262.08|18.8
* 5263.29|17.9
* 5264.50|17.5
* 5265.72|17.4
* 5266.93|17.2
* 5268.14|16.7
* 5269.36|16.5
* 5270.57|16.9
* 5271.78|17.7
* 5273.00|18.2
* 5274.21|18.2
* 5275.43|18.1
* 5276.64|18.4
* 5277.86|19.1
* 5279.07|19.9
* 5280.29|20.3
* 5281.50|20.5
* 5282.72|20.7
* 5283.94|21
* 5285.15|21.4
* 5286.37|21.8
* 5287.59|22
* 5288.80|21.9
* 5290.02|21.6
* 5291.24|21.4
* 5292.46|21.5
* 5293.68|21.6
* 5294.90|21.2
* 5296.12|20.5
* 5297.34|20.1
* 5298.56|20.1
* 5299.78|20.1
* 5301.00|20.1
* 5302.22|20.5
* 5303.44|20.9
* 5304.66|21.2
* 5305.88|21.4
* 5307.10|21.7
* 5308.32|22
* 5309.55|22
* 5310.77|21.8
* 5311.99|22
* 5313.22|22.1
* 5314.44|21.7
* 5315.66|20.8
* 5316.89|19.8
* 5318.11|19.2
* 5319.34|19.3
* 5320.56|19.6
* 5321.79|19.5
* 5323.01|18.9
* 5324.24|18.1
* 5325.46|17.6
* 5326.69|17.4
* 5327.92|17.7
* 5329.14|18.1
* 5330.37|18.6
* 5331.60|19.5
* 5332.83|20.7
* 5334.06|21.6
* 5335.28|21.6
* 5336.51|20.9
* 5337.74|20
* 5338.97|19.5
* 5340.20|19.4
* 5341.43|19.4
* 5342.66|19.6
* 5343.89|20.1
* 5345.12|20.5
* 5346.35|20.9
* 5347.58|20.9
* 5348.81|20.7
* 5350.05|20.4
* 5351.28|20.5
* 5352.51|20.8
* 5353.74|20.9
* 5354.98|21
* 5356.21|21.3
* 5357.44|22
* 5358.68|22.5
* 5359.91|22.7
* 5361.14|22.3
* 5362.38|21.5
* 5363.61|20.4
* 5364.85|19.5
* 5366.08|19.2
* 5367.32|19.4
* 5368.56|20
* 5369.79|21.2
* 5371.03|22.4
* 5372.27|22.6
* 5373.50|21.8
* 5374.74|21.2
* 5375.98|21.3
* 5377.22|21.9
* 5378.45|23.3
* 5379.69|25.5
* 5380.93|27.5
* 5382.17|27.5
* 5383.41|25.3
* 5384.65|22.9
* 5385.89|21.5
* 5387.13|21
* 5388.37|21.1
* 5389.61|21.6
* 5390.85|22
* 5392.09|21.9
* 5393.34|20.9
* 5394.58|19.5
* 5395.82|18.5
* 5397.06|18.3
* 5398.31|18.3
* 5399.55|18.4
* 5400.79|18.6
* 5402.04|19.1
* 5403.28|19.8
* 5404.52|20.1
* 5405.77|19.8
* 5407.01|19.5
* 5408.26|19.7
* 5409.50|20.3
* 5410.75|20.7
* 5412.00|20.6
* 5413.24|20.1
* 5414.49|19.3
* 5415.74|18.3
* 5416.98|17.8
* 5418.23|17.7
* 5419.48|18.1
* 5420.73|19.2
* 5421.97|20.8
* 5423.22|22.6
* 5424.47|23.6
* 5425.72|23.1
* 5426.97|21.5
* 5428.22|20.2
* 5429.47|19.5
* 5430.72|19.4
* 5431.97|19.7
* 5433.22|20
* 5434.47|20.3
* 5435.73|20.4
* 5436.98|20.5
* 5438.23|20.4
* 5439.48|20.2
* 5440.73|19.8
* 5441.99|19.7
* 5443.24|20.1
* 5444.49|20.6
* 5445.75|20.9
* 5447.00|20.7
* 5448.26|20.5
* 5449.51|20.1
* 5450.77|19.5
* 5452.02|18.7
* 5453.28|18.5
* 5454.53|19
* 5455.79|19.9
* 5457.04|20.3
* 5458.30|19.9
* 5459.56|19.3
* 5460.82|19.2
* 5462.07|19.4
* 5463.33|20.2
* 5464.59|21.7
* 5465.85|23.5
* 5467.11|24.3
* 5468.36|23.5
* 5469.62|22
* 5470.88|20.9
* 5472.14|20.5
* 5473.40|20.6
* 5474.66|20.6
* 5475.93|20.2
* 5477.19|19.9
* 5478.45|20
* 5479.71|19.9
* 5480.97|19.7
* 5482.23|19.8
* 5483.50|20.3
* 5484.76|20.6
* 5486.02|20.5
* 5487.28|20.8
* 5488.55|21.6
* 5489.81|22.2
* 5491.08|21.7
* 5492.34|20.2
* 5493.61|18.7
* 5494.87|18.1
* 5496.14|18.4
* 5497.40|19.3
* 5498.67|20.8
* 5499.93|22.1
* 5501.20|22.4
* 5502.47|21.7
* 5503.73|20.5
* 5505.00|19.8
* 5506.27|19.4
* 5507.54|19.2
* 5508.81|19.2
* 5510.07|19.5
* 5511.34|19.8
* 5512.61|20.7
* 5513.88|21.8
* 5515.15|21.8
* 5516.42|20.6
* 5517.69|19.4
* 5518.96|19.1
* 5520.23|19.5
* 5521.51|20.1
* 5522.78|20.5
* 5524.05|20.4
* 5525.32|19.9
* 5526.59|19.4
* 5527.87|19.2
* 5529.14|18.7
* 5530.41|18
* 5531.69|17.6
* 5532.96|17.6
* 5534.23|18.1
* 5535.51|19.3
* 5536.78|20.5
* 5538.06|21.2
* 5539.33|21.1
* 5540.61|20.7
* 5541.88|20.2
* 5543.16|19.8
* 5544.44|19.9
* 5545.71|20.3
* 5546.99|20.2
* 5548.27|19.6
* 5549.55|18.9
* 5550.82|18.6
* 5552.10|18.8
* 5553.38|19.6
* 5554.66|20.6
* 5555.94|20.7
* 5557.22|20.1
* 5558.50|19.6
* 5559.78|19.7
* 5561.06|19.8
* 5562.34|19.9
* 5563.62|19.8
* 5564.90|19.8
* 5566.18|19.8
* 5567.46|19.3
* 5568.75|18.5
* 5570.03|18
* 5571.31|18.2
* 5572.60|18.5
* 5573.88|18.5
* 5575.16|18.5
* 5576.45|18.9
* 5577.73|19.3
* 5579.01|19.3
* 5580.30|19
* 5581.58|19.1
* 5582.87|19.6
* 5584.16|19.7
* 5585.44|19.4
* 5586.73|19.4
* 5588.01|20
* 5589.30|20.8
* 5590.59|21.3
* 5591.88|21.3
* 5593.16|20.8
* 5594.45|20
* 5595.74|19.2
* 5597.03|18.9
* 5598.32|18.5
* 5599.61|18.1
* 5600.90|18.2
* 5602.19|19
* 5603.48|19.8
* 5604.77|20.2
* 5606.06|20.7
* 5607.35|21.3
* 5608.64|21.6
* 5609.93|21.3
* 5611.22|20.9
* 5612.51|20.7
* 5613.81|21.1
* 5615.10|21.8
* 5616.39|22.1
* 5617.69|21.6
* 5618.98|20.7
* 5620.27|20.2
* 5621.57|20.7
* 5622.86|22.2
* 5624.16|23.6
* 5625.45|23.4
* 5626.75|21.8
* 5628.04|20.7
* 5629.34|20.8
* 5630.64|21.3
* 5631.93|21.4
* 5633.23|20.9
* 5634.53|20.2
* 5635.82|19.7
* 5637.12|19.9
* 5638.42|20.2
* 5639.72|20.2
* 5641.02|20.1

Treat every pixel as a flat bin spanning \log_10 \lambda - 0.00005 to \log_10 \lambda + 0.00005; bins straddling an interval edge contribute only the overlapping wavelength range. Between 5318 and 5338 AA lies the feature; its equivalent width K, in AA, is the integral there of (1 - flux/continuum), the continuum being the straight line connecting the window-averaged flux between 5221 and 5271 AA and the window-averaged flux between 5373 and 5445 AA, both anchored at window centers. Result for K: 0.5 AA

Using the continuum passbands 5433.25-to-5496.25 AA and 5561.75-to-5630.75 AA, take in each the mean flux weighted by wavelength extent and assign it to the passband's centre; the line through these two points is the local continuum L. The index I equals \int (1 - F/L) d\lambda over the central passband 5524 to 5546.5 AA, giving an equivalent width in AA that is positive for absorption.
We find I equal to 0.8 AA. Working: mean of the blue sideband 20.4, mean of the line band 19.5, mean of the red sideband 20.1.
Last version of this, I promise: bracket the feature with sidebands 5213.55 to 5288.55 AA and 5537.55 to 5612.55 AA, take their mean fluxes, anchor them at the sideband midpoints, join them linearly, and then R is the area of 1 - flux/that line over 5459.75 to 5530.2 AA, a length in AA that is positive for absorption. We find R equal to -3.0 AA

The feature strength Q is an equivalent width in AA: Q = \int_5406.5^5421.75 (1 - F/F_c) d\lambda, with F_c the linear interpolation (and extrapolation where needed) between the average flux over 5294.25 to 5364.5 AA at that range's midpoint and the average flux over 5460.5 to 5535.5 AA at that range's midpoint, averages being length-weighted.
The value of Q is 0.8 AA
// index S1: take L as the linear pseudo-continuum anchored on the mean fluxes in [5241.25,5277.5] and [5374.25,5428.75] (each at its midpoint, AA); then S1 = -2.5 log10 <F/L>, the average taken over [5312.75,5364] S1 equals -0.02 mag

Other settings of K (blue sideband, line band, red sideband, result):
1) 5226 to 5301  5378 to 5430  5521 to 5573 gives -3.75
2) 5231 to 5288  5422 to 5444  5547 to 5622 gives -1.36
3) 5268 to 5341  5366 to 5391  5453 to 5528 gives -2.82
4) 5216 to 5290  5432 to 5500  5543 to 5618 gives -2.74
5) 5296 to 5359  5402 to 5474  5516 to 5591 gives -1.28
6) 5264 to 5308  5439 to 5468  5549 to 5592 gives -0.97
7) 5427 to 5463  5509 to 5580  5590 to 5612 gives 1.54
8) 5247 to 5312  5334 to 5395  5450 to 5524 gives -4.41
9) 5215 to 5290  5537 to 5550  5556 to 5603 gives -0.57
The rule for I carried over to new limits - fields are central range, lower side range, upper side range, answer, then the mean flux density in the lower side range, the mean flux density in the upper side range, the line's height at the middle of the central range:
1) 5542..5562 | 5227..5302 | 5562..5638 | 0.3 AA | 19.4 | 20.2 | 20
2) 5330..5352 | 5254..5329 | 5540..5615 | -0.6 AA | 19.7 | 19.7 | 19.7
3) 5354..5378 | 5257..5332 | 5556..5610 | -1.9 AA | 19.8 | 19.6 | 19.7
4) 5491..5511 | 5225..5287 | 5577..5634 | 0.0 AA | 18.9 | 20.5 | 20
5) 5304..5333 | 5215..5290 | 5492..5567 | -1.0 AA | 19.2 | 19.8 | 19.3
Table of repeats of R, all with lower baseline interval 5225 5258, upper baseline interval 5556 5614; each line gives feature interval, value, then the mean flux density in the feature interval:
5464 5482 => -1.6 AA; 21.2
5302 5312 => -1.3 AA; 21.5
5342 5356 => -1.0 AA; 20.6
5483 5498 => -0.6 AA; 20.2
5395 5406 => 0.2 AA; 19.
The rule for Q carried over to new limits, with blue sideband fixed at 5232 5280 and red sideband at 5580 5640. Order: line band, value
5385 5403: -0.6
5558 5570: 0.5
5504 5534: 0.6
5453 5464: 0.1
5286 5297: -1.5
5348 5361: -1.4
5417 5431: -0.6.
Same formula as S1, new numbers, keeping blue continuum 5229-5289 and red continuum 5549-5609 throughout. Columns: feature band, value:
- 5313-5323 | -0.05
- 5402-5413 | -0.04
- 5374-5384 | -0.25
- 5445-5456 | -0.02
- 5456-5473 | -0.09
